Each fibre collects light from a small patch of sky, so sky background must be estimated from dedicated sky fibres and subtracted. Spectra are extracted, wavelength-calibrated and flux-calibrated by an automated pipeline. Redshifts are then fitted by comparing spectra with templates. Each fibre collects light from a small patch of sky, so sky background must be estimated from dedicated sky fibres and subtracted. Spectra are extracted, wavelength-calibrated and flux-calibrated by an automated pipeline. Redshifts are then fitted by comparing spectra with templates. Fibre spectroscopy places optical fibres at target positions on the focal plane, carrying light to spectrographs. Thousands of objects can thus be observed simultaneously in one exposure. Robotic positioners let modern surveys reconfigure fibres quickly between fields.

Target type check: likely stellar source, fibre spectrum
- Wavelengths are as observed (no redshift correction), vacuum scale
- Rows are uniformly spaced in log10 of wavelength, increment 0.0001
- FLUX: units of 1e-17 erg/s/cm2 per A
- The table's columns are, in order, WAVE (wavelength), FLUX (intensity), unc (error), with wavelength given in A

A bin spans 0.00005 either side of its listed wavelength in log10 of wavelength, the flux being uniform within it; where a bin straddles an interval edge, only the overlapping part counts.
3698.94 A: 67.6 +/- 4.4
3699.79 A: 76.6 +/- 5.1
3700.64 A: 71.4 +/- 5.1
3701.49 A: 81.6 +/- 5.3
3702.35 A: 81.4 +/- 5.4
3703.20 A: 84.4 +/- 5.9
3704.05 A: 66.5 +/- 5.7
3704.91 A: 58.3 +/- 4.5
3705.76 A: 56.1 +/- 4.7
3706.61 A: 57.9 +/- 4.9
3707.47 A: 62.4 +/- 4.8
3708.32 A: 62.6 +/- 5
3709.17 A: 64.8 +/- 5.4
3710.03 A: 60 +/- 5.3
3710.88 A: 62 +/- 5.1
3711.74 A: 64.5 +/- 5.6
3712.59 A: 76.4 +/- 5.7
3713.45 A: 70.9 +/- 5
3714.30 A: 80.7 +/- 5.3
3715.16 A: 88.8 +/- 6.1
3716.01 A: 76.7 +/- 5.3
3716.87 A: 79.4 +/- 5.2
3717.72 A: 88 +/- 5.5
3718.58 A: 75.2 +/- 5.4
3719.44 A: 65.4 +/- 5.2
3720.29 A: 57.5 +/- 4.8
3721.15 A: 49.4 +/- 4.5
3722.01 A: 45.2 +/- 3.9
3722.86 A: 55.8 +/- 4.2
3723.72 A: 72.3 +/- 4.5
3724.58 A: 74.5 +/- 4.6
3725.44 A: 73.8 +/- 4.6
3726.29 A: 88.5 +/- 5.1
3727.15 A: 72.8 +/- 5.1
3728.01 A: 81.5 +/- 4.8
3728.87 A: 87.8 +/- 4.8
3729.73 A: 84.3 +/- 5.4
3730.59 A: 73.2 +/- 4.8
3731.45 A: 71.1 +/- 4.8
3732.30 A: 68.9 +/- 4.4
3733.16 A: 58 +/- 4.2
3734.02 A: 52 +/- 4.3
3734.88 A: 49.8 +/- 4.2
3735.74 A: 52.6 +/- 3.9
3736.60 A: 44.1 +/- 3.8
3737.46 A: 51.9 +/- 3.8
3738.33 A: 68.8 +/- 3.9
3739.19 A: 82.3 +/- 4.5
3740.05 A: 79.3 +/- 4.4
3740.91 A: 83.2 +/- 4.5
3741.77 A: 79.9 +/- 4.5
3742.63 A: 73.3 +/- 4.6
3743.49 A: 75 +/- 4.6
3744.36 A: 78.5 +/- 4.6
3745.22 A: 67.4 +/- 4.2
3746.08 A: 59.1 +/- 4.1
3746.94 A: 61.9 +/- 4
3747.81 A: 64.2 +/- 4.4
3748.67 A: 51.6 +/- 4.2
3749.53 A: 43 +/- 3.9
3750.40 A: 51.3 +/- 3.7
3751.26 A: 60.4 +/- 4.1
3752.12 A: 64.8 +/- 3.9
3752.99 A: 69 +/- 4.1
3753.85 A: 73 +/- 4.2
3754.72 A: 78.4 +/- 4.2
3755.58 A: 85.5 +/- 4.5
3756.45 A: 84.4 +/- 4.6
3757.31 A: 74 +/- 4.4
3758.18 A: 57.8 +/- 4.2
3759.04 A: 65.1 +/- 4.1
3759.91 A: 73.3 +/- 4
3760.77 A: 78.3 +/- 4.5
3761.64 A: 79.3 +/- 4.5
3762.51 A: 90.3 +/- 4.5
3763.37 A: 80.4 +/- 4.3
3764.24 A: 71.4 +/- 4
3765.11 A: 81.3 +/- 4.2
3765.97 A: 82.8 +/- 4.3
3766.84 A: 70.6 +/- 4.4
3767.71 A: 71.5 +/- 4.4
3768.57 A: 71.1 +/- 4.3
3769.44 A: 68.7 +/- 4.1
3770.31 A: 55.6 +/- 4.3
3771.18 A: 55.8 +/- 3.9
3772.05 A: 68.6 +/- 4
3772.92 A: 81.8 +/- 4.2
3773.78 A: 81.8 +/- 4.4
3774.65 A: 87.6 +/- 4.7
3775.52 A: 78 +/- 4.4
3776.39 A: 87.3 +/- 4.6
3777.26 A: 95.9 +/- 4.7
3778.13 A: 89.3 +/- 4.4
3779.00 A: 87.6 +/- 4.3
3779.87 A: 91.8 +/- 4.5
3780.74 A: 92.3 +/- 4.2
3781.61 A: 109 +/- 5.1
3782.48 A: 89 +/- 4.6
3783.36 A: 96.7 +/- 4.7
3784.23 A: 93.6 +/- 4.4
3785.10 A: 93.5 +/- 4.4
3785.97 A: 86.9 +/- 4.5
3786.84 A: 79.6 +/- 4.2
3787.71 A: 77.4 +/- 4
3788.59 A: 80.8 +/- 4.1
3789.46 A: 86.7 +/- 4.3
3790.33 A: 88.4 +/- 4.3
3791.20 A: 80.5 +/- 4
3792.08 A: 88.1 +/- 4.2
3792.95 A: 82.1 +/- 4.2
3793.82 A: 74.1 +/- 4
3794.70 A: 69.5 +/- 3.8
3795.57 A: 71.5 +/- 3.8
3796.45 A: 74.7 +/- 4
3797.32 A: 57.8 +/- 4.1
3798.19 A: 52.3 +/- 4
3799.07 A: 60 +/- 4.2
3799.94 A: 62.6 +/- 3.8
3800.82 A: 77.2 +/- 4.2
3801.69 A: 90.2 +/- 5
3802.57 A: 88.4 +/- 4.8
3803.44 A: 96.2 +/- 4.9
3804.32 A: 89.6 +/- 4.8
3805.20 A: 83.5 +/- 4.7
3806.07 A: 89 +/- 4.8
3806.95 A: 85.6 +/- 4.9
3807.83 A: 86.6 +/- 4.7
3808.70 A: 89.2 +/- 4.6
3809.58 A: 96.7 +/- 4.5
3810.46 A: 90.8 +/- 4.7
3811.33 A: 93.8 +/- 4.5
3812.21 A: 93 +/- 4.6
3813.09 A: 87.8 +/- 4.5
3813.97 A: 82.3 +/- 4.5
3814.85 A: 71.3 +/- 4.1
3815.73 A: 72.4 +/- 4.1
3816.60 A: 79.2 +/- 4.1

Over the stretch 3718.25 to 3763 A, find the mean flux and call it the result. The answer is 68.4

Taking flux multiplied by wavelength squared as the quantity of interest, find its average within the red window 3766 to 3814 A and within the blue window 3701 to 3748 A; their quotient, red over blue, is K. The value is 1.2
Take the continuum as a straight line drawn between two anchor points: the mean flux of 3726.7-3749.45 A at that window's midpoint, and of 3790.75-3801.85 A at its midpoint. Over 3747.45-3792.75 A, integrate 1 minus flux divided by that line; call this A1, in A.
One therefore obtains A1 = -5.0 A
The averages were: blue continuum 67.8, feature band 77.9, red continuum 71.9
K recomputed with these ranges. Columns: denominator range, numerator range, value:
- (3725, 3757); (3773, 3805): 1.24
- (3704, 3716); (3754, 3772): 1.13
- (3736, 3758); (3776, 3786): 1.39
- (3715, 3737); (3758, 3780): 1.15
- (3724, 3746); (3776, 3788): 1.32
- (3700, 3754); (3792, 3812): 1.23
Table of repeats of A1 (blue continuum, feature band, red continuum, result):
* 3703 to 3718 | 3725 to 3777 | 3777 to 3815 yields 3.7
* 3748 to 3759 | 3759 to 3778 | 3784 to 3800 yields -1.7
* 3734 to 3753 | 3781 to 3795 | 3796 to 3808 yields -2.2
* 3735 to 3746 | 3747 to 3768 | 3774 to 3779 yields 1.9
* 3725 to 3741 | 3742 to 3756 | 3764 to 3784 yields 1.5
